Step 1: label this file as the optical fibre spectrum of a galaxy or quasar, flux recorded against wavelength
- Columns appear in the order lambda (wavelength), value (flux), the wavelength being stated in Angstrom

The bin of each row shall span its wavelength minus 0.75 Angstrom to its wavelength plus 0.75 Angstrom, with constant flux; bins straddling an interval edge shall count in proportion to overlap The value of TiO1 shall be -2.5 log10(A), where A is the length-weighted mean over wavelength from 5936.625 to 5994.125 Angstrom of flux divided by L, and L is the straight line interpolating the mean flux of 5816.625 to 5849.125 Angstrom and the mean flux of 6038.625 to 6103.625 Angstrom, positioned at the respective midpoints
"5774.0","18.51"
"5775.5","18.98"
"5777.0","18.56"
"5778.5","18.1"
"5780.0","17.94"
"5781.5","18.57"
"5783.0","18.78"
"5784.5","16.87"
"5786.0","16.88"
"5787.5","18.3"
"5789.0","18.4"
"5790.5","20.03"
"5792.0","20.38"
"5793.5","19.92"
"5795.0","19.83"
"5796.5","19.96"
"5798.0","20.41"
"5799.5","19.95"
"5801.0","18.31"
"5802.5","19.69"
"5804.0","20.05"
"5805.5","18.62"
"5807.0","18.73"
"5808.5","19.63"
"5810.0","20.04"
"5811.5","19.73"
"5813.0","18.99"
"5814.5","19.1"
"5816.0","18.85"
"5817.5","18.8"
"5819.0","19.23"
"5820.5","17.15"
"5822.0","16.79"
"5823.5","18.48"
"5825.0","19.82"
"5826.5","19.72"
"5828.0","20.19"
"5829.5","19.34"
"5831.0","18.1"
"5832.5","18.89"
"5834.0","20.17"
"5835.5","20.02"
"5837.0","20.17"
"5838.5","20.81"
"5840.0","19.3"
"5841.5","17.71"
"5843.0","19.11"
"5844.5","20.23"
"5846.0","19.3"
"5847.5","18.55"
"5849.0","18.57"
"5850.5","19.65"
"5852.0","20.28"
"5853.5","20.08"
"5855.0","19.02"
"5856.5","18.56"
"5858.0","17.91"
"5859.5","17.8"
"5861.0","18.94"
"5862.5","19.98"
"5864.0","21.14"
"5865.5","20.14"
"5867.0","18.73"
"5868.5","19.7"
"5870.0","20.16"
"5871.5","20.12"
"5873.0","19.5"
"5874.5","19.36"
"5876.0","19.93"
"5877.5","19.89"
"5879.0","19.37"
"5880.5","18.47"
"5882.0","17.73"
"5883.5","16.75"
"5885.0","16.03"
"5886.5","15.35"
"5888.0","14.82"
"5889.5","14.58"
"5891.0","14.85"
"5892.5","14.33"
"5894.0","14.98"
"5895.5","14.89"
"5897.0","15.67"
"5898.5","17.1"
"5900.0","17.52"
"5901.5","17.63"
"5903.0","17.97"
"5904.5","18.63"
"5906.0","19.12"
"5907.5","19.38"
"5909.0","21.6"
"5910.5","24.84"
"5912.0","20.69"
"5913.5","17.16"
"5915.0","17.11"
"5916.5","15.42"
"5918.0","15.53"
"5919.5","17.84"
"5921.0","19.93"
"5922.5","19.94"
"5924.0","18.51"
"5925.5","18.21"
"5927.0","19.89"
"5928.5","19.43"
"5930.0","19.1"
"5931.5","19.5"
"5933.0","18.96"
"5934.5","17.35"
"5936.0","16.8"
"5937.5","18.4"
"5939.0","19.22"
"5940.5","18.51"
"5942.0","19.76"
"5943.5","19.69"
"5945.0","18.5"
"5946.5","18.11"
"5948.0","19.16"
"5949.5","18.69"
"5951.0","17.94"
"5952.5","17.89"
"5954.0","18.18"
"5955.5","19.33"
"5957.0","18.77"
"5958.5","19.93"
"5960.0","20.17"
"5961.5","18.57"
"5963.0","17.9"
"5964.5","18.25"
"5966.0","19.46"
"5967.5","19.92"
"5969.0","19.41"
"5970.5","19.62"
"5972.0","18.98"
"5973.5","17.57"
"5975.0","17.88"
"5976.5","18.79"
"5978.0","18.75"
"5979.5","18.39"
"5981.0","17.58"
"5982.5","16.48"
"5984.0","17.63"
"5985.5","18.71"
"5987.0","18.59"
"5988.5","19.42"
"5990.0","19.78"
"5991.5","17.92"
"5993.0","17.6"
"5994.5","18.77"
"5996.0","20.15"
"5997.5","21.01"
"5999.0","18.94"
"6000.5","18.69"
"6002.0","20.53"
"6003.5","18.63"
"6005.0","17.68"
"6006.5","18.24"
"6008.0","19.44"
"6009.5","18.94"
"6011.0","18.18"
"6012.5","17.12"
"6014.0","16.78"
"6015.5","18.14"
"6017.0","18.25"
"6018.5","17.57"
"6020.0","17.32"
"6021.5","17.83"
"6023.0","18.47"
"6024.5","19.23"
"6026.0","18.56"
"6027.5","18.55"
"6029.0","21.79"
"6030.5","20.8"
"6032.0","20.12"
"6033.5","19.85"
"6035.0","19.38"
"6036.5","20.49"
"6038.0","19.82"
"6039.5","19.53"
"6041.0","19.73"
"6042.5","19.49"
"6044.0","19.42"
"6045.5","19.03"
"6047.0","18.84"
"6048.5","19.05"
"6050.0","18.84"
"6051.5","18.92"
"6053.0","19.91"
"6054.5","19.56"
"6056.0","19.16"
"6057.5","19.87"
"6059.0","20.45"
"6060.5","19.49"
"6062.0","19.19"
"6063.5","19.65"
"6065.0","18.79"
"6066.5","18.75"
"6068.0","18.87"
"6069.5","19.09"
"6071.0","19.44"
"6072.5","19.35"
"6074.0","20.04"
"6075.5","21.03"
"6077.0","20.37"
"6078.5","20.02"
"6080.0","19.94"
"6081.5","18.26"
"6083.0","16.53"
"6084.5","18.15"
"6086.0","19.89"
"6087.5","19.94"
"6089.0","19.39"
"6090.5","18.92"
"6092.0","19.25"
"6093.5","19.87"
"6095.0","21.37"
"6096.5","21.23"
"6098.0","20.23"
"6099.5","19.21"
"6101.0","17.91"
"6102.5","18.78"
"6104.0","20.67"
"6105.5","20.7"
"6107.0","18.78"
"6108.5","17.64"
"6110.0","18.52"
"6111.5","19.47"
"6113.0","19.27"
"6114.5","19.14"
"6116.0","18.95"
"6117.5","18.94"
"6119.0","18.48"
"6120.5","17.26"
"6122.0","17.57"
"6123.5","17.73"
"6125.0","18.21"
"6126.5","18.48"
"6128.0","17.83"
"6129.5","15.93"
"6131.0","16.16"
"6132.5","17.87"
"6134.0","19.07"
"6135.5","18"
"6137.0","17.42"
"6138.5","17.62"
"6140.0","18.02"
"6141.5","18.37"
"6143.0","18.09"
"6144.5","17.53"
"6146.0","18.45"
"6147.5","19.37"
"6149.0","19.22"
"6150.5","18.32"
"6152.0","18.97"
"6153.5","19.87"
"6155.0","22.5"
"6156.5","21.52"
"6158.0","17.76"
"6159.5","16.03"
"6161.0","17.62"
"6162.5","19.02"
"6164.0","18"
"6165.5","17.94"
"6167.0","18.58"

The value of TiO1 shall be 0.04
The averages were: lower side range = 19.1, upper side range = 19.4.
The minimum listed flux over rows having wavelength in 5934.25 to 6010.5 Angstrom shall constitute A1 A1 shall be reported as 16.48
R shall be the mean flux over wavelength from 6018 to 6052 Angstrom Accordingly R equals 19.3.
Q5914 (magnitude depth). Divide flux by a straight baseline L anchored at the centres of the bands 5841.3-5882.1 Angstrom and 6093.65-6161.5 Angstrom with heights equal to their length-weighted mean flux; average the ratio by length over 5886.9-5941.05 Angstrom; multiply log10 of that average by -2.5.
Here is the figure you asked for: 0.08 mag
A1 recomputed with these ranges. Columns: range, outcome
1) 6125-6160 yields 15.93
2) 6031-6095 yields 16.53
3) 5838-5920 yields 14.33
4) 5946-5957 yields 17.89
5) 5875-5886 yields 16.03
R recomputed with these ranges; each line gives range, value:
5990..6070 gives 19.1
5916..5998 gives 18.7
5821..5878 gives 19.4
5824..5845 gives 19.5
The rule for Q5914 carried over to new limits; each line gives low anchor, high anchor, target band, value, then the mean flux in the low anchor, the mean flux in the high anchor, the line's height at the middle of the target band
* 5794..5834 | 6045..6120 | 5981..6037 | 0.03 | 19.2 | 19.3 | 19.3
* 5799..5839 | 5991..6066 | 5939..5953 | 0.02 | 19.2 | 19.1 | 19.1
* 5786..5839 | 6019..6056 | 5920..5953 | 0.03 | 19.3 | 19.3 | 19.3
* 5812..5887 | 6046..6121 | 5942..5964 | 0.02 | 19.1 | 19.3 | 19.2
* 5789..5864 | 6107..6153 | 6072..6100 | -0.07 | 19.3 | 18.2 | 18.4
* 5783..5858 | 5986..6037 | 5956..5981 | 0.01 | 19.2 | 18.9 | 19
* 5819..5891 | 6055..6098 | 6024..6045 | -0.02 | 18.8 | 19.5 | 19.4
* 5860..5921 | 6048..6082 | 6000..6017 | 0.04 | 18.1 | 19.5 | 19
